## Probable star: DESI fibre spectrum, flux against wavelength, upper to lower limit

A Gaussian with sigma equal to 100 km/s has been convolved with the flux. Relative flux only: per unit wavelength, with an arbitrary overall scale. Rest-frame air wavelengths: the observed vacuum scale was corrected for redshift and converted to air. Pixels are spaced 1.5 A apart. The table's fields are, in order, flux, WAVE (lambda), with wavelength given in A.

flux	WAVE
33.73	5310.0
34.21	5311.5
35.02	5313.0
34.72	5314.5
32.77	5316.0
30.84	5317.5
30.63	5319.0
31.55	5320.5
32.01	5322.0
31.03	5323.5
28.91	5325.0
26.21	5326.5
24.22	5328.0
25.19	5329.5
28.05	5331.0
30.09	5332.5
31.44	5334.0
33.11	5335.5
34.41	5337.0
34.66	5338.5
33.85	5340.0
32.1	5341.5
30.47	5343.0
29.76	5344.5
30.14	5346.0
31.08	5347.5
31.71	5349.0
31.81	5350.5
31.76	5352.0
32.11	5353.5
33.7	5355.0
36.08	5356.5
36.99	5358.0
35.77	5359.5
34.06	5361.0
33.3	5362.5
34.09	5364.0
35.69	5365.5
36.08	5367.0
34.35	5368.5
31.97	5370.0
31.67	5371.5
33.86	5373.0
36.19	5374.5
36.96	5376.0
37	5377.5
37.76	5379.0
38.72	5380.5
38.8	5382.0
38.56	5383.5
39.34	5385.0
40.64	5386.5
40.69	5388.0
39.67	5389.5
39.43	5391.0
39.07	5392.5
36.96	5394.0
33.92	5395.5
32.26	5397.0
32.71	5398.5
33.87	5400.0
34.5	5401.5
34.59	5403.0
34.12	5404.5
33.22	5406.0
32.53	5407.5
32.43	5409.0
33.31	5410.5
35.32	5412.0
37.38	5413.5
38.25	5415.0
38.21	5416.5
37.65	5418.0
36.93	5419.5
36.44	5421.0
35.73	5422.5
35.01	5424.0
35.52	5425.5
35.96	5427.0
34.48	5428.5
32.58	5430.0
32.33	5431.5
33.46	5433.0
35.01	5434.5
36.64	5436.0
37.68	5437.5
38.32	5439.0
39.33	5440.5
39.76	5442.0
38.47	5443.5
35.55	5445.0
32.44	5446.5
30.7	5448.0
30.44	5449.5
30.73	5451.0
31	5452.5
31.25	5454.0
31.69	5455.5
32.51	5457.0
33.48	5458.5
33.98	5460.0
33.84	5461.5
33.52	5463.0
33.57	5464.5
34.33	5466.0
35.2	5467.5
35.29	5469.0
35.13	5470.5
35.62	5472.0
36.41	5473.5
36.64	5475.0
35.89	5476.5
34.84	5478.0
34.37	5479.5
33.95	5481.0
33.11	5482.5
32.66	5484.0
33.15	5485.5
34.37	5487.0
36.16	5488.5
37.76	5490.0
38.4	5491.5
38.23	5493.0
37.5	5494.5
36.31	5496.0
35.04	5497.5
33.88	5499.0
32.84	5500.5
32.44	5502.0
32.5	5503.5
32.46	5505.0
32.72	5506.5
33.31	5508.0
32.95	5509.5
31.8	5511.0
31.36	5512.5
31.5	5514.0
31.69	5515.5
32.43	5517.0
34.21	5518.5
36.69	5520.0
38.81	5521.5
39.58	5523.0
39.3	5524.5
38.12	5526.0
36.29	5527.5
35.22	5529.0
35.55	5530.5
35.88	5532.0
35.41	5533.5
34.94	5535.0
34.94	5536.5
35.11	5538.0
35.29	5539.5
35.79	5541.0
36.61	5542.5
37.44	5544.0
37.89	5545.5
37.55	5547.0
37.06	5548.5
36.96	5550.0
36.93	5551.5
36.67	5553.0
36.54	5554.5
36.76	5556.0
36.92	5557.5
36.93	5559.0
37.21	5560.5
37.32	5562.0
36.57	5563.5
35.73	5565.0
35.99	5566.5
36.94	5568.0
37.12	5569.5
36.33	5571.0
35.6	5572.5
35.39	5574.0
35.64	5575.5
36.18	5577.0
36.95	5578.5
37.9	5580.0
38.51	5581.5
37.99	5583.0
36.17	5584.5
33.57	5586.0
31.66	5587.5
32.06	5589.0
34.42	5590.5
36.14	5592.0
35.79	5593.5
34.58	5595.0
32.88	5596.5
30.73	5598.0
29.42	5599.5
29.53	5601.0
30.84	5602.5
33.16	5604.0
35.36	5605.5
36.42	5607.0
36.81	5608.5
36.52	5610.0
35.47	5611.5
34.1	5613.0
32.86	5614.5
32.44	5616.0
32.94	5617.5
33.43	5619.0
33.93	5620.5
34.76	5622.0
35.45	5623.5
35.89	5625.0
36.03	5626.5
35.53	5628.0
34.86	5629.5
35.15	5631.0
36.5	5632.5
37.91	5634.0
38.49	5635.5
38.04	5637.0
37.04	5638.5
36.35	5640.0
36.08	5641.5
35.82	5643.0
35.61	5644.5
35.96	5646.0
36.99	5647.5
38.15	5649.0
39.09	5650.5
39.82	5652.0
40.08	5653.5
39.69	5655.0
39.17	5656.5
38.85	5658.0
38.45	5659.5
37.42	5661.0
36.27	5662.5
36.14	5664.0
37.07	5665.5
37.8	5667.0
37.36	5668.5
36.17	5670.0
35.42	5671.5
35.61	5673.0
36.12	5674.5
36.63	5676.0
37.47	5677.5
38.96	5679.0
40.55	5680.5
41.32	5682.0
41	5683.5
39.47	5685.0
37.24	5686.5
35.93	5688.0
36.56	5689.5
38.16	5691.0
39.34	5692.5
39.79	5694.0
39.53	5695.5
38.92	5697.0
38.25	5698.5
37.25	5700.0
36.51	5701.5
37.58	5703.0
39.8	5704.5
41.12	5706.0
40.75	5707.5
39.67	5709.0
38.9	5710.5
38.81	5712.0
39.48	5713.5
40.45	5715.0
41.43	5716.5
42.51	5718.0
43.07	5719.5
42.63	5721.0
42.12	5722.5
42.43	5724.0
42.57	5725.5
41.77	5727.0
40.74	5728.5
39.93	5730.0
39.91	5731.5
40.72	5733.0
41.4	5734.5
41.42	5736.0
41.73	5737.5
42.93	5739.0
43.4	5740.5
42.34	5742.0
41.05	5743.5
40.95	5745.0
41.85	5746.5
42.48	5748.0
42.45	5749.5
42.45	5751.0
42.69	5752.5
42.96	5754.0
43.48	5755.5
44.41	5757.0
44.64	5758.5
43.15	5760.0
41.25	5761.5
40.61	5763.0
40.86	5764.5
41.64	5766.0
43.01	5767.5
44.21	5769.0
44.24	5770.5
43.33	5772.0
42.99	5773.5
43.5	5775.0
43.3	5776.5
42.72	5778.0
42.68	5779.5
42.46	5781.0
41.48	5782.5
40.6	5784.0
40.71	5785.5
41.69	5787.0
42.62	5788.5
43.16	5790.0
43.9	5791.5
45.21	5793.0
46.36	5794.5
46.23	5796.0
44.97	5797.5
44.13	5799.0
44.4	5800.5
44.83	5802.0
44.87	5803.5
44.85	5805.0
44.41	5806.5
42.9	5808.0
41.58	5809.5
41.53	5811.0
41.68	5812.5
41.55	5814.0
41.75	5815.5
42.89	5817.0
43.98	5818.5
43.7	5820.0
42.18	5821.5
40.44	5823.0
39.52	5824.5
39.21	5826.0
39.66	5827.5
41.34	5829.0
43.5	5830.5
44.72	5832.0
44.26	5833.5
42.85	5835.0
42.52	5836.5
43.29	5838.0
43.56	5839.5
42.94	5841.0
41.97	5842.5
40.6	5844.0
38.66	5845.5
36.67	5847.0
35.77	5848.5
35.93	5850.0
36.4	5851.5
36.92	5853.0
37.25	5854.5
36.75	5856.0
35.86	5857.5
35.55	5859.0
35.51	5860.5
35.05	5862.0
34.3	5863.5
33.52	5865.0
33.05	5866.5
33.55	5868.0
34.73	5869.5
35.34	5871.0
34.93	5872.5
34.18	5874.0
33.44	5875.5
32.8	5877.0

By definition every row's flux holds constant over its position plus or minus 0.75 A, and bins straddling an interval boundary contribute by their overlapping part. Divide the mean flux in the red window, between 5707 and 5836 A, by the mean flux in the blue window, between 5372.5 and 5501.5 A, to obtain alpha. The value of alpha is 1.20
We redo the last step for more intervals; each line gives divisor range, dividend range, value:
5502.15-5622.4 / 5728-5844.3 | 1.21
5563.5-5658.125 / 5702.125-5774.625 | 1.17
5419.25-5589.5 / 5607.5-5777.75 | 1.11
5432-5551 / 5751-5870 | 1.18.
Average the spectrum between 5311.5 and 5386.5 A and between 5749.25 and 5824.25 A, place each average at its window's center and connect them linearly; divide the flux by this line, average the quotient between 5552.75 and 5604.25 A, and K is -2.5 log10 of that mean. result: 0.092 mag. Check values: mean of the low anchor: 33.2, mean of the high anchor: 43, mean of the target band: 35.2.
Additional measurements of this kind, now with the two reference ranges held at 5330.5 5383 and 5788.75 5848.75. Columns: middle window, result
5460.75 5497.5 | 0.03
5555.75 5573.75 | 0.03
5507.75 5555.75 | 0.04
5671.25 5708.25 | 0.05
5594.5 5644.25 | 0.12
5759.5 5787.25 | -0.02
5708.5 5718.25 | 0.01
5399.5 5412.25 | 0.03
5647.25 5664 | 0.03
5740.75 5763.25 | -0.03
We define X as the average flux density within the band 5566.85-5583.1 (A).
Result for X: 36.7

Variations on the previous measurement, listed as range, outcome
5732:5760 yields 42.4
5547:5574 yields 36.7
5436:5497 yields 34.9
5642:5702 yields 37.9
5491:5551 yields 35.3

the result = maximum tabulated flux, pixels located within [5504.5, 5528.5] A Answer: 39.58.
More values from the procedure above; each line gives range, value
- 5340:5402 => 40.69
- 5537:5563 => 37.89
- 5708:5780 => 44.64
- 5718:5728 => 43.07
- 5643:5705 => 41.32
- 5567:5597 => 38.51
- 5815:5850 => 44.72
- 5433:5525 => 39.76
